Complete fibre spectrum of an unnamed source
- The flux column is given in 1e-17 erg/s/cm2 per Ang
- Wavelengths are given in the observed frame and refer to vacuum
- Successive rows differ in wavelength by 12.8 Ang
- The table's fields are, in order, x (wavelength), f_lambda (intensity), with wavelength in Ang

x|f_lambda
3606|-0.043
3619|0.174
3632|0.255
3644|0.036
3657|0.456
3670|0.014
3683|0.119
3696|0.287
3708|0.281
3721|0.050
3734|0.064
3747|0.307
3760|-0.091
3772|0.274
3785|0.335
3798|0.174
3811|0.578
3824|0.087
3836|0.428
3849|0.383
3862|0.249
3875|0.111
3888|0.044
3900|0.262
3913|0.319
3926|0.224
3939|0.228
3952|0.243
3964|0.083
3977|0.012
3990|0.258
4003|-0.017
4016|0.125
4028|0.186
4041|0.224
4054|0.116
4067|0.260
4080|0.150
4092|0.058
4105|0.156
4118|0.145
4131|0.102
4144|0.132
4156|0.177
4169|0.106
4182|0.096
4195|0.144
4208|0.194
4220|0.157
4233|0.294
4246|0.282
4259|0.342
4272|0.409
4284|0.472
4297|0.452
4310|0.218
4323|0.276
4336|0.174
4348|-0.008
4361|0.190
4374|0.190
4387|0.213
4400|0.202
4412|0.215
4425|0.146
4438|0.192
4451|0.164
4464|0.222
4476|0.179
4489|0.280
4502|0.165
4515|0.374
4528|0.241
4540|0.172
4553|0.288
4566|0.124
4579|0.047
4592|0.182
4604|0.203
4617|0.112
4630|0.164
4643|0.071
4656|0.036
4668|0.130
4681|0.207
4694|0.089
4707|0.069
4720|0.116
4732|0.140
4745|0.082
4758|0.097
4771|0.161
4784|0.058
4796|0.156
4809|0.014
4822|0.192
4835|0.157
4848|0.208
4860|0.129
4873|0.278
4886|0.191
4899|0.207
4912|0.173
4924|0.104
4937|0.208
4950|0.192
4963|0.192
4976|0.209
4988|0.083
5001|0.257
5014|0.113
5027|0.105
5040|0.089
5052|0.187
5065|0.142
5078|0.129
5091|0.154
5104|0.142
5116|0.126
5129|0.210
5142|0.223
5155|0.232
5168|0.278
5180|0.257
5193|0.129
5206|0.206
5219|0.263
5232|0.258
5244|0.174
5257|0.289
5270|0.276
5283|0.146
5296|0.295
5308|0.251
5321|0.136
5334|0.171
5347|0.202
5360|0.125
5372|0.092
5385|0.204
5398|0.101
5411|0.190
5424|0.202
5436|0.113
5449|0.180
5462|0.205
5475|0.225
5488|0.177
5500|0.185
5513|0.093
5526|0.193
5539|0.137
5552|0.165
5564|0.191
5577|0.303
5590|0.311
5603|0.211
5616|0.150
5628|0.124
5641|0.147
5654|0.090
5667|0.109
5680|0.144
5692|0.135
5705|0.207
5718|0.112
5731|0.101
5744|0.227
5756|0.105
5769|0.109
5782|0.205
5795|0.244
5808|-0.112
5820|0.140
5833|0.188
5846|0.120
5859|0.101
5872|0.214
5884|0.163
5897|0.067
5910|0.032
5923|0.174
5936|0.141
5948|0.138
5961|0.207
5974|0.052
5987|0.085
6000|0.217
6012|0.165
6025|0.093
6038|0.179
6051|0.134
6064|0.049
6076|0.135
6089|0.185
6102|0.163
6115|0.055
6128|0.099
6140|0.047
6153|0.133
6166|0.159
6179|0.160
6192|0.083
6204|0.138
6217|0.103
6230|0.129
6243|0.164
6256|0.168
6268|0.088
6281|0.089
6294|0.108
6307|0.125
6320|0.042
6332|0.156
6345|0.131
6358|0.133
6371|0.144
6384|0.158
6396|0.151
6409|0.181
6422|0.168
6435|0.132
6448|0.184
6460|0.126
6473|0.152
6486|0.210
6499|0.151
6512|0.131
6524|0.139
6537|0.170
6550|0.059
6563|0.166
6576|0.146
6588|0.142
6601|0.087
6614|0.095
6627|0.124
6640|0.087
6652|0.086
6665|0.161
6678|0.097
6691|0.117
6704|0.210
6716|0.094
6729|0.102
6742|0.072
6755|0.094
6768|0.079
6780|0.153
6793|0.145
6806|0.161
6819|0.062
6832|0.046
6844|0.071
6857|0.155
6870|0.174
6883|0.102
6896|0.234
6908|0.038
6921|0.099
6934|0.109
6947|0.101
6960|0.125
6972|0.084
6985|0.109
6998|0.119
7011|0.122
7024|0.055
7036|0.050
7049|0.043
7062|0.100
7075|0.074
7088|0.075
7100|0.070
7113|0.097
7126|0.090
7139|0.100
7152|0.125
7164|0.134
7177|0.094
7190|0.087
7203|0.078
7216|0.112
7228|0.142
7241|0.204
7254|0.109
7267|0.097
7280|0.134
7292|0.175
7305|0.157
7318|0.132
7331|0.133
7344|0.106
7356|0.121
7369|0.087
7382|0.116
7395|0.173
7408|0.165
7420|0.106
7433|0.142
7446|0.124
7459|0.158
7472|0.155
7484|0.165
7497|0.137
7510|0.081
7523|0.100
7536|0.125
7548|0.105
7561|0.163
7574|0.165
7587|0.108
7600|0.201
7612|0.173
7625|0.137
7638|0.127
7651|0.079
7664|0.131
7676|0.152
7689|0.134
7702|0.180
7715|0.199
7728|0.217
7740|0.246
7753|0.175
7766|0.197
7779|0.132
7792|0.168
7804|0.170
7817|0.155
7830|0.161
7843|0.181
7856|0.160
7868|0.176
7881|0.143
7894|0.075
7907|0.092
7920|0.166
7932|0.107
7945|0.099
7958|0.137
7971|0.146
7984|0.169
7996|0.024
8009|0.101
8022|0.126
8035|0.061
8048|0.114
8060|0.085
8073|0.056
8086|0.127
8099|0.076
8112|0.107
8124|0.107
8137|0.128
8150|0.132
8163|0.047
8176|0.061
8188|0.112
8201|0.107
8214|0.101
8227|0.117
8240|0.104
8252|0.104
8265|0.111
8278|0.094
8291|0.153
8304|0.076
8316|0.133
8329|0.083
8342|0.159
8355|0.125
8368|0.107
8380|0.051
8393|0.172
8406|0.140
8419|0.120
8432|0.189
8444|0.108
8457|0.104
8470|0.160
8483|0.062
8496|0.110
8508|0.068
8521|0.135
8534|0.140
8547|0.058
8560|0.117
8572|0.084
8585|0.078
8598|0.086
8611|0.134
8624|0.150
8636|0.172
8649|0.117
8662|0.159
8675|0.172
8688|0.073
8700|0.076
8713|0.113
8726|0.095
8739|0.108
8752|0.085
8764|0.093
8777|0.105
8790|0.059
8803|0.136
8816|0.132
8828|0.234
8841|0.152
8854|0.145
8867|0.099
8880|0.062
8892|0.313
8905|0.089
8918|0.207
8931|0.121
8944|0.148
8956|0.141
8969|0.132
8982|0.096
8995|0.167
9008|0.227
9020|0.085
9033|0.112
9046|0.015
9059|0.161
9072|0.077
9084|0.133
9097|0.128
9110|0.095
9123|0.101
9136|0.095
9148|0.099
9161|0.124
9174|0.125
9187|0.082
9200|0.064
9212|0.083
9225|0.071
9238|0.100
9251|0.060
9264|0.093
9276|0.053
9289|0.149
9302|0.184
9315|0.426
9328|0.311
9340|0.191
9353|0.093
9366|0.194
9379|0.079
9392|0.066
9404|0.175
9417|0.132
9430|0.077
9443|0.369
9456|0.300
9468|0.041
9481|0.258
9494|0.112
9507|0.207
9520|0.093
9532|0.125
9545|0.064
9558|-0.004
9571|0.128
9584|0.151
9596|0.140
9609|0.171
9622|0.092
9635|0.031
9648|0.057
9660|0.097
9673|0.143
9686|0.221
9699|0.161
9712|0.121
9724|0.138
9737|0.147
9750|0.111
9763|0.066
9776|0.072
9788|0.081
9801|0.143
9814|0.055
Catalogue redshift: 1.77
